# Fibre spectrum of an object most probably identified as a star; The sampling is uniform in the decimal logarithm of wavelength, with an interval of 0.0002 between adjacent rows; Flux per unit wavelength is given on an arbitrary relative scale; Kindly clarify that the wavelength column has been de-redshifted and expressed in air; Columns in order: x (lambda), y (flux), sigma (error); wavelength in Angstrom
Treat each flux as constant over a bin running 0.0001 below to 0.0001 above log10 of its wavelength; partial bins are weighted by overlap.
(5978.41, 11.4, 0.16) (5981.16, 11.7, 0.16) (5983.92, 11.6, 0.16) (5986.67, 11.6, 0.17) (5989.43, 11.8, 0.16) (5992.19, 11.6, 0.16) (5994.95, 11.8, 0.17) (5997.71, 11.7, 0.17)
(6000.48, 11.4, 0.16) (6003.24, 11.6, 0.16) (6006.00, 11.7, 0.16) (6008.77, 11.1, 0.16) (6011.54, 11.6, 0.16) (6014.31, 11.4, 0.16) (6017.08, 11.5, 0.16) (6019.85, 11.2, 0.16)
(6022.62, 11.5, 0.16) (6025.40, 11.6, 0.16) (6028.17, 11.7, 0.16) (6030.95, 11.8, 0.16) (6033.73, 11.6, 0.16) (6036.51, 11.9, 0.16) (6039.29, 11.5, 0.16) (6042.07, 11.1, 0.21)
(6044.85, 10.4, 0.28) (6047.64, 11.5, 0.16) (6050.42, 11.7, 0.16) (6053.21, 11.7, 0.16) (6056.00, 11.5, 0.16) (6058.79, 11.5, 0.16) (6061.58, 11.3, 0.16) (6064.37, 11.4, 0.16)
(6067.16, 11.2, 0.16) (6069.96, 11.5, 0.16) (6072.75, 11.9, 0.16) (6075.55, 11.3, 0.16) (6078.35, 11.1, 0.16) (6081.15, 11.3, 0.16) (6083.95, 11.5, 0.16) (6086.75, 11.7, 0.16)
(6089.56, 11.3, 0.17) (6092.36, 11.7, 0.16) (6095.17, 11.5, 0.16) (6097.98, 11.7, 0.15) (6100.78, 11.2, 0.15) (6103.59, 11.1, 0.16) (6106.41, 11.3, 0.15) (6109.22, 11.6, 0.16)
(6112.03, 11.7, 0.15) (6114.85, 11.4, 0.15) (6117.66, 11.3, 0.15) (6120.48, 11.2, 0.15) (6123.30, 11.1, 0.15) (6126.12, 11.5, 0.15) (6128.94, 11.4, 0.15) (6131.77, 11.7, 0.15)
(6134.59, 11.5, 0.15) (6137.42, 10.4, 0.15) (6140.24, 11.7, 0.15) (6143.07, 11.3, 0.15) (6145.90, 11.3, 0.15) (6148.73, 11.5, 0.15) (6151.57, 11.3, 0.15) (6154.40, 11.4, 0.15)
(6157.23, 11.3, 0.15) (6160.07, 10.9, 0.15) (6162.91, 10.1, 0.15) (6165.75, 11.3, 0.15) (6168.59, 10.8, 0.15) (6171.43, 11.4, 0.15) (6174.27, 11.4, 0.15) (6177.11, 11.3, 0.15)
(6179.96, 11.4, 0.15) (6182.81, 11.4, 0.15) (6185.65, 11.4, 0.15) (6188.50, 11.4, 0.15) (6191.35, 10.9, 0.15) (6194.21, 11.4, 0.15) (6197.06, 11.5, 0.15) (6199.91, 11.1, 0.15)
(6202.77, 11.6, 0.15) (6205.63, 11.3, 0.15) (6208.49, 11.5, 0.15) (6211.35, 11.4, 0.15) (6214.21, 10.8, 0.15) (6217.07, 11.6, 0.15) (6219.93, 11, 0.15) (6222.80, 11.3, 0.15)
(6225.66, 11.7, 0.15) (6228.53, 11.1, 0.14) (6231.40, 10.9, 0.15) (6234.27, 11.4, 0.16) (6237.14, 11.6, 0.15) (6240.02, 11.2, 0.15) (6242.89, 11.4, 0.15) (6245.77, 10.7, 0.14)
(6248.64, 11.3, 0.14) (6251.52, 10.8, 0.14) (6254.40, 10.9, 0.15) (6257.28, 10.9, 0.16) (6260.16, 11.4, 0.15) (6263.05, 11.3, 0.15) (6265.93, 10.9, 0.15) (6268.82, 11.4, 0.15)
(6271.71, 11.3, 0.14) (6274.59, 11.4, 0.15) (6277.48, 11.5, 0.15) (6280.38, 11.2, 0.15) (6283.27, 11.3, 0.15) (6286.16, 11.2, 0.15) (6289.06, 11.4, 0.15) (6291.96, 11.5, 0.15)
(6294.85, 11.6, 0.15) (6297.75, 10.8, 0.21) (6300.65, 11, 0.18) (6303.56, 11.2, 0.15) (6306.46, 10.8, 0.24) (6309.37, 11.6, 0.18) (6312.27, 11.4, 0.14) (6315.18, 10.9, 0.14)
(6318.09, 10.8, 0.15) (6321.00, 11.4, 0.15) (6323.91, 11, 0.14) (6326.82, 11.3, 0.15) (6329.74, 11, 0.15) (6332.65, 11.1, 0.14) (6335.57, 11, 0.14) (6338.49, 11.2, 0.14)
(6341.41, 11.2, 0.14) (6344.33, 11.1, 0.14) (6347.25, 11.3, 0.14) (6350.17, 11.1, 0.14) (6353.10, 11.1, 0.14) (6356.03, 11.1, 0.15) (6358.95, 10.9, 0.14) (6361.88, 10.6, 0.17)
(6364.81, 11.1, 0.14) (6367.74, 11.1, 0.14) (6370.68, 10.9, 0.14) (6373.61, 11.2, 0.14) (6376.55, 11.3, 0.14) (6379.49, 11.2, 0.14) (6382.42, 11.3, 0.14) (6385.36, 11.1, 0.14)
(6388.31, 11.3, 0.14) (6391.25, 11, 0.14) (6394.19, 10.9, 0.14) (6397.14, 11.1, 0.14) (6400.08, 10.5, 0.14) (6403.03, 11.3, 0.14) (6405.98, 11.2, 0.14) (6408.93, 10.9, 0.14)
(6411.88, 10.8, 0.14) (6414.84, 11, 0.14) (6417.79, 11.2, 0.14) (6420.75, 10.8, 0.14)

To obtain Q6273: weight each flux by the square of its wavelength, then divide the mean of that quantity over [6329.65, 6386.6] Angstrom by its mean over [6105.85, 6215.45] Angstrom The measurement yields 1.0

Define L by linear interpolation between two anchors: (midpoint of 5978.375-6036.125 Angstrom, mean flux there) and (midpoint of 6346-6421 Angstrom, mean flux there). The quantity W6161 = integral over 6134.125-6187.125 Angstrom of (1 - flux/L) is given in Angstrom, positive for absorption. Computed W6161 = 0.7 Angstrom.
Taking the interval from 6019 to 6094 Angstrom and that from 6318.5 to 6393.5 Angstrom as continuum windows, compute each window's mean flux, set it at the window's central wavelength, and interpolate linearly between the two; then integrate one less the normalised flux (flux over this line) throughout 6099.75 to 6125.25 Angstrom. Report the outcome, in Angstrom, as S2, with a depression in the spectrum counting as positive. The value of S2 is 0.2 Angstrom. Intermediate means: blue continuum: 11.5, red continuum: 11.1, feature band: 11.3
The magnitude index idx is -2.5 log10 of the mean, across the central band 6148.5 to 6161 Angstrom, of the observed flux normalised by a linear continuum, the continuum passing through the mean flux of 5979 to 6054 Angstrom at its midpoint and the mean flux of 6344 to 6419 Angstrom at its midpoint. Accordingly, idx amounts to 0.01 mag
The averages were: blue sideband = 11.5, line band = 11.3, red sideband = 11.1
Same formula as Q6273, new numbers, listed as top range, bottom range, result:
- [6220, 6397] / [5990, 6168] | 1.05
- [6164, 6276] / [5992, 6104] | 1.04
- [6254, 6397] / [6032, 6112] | 1.06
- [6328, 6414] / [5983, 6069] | 1.08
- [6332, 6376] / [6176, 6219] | 1.03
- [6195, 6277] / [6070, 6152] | 1.03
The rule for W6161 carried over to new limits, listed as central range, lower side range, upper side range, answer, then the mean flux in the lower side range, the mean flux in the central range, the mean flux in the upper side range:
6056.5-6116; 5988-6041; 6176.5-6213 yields 0.24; 11.6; 11.4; 11.3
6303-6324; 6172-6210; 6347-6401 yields 0.02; 11.4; 11.1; 11.1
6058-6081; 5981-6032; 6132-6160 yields 0.11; 11.6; 11.4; 11.3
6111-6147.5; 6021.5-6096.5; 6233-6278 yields 0.10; 11.5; 11.3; 11.2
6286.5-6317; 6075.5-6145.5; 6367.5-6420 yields -0.12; 11.4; 11.2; 11.1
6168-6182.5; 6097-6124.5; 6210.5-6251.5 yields -0.01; 11.4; 11.3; 11.2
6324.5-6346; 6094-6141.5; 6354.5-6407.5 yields -0.02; 11.4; 11.1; 11.1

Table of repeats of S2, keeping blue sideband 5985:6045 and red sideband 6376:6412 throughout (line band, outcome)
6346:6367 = 0.2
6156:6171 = 0.6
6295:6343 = 0.2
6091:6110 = 0.0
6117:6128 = 0.1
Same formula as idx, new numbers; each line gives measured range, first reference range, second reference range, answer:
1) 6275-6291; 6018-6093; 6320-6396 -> -0.013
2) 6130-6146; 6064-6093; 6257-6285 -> 0.007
